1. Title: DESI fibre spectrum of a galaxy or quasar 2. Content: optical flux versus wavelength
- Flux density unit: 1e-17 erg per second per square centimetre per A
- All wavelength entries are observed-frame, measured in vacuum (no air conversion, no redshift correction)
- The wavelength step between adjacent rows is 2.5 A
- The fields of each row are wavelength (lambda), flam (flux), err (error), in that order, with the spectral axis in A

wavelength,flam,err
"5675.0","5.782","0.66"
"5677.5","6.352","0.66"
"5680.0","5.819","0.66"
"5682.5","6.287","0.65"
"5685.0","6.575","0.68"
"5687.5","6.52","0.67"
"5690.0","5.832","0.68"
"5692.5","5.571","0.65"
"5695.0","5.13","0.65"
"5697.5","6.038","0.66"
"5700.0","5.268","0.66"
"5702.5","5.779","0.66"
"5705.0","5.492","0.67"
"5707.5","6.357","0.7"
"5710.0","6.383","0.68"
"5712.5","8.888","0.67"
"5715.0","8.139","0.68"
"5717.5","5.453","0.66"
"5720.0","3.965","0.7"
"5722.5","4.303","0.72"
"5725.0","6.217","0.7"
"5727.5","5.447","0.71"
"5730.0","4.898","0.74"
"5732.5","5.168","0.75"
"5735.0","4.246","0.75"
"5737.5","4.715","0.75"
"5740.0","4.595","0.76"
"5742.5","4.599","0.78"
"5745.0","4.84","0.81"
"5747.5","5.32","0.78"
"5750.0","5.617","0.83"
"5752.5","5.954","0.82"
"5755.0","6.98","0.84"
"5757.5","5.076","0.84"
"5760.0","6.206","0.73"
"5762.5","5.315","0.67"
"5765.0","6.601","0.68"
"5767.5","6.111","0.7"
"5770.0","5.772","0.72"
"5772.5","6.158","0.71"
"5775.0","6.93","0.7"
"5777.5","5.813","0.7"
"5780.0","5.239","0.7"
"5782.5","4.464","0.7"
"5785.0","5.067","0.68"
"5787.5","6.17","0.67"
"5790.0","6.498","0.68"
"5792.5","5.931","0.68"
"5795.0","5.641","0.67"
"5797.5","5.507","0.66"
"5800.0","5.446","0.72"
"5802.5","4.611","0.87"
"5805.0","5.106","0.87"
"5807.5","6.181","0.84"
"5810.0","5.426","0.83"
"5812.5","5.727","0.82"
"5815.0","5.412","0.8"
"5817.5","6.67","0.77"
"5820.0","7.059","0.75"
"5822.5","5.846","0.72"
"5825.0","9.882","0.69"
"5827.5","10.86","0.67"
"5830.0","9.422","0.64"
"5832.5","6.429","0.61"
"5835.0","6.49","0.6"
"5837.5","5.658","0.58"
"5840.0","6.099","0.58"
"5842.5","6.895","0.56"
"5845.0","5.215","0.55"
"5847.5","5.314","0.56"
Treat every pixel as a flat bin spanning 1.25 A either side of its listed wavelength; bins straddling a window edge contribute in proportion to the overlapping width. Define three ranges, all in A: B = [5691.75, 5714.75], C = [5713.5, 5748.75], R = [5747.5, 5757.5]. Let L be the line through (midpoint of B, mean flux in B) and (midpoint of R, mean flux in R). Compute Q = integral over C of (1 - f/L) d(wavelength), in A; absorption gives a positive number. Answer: 5.2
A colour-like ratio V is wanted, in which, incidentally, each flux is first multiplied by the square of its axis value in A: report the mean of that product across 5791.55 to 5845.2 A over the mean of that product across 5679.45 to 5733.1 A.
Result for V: 1.1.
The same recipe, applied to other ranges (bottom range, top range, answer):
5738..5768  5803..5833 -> 1.28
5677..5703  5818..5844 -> 1.32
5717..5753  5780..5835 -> 1.30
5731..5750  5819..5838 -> 1.66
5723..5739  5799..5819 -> 1.13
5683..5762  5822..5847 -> 1.33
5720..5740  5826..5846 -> 1.52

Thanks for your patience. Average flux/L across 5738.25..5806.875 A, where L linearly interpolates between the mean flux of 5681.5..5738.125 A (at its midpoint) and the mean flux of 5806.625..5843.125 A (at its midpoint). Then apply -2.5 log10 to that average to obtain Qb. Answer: 0.144 mag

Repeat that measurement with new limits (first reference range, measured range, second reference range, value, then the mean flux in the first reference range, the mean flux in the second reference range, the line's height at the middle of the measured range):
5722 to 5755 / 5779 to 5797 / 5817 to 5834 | 0.22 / 5.16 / 8.06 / 6.81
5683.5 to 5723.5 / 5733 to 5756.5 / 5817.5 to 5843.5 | 0.24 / 5.99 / 7.43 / 6.46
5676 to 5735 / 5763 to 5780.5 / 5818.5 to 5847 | 0.08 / 5.87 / 7.2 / 6.57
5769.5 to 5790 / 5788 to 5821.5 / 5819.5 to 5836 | 0.19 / 5.75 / 8.06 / 6.95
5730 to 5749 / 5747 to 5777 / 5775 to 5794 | -0.15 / 4.8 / 5.69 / 5.24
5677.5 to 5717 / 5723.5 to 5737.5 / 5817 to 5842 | 0.26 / 6.26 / 7.45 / 6.56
